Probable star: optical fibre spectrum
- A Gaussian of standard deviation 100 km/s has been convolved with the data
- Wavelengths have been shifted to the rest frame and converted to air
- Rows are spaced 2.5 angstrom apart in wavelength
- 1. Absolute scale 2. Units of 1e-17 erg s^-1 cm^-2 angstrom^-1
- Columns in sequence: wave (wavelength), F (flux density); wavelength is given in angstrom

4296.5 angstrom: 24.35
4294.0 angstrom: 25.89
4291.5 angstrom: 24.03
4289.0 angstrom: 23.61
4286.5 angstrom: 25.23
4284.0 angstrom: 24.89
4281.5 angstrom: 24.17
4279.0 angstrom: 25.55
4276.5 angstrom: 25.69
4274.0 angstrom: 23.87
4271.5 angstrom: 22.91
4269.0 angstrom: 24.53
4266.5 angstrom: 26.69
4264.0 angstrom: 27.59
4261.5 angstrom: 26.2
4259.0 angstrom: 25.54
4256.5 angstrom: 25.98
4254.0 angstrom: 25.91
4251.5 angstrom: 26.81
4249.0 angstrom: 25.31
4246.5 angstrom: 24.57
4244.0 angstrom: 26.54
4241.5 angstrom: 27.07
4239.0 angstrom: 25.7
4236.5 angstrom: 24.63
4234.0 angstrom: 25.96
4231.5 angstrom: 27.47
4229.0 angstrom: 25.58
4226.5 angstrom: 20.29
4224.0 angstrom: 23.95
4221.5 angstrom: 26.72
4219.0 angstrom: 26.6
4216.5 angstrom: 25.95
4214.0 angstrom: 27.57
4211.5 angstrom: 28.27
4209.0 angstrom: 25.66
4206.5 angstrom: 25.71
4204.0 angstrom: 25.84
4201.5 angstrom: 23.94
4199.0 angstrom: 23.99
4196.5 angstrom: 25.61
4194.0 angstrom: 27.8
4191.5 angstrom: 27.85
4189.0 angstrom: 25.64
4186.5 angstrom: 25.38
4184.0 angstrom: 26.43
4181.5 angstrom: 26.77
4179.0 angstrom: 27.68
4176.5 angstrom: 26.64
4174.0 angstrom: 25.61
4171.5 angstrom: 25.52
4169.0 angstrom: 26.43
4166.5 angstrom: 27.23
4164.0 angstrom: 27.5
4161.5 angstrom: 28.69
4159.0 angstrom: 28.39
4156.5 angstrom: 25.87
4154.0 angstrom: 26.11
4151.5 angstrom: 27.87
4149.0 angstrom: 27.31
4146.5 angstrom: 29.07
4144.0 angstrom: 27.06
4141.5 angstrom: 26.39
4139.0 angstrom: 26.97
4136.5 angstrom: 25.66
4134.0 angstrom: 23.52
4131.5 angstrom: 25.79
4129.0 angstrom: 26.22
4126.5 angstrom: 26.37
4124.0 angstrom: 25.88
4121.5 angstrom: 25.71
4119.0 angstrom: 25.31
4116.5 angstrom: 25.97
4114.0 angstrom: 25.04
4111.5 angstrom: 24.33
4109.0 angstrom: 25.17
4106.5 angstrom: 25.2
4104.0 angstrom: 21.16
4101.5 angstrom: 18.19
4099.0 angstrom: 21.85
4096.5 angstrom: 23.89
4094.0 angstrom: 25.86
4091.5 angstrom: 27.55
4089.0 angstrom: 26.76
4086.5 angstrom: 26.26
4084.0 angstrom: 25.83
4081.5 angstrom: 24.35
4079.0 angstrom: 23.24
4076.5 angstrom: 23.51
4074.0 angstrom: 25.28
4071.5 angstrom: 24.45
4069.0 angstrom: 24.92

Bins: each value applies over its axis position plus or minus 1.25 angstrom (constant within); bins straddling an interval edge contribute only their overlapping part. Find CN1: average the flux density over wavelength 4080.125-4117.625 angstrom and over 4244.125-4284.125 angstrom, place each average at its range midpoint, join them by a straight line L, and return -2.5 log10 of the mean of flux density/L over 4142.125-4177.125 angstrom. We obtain -0.09 mag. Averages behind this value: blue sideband 24.5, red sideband 25.4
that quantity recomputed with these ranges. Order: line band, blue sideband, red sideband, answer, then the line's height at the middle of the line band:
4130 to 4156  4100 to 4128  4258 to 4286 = -0.085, 24.5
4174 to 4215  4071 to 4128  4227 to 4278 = -0.042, 25.3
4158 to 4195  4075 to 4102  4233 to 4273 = -0.073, 25.1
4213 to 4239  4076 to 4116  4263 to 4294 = -0.031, 24.7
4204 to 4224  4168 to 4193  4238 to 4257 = -0.009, 26.2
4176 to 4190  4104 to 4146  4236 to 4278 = -0.034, 25.6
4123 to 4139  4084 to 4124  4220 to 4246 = -0.038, 24.8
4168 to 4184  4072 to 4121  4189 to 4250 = -0.047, 25.3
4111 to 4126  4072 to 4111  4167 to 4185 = -0.021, 25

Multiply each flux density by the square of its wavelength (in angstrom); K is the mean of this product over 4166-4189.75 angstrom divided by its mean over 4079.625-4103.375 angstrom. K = 1.13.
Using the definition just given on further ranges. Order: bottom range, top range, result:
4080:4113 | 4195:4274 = 1.13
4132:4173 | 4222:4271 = 1.00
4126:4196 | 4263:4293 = 0.98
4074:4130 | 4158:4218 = 1.12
